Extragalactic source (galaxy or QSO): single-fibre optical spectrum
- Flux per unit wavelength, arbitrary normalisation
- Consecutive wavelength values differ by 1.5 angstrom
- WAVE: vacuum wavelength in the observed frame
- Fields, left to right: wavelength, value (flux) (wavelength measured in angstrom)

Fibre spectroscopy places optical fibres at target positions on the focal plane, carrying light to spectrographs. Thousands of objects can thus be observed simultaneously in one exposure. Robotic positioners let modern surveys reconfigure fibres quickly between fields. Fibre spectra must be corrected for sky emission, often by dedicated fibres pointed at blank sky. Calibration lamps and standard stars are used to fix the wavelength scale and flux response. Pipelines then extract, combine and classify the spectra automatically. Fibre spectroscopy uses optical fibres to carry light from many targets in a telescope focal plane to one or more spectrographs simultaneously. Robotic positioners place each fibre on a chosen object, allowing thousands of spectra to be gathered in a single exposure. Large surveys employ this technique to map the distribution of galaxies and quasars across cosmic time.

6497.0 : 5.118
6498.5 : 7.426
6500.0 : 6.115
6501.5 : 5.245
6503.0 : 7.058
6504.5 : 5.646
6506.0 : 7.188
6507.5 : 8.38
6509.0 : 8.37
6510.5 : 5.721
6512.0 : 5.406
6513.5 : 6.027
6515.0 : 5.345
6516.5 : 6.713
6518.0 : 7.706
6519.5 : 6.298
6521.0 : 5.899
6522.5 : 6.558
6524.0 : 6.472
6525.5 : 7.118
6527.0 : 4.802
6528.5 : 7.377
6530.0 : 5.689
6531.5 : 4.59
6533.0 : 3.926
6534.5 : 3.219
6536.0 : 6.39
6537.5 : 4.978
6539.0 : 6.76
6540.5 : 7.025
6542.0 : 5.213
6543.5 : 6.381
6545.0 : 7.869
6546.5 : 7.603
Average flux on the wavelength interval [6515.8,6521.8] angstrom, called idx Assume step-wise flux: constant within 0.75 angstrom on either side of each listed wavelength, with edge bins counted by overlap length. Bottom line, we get 6.65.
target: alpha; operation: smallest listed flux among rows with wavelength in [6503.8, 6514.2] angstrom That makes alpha 5.406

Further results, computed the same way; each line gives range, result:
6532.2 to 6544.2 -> 3.219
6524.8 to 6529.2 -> 4.802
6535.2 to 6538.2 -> 4.978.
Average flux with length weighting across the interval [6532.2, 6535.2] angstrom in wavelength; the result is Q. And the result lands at 3.6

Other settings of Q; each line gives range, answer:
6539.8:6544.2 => 6.2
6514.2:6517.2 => 6.02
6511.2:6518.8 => 6.24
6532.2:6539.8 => 5.06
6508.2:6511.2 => 7.09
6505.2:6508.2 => 7.74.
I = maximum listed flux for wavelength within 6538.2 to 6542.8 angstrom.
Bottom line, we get 7.025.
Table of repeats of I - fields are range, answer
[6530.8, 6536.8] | 6.39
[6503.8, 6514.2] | 8.38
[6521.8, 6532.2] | 7.377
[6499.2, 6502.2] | 6.115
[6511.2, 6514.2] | 6.027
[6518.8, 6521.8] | 6.298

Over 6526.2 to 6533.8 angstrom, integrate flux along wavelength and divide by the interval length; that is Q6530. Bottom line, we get 5.28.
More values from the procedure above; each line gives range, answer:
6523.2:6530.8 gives 6.28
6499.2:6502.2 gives 5.72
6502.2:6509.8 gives 7.3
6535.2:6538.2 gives 5.65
